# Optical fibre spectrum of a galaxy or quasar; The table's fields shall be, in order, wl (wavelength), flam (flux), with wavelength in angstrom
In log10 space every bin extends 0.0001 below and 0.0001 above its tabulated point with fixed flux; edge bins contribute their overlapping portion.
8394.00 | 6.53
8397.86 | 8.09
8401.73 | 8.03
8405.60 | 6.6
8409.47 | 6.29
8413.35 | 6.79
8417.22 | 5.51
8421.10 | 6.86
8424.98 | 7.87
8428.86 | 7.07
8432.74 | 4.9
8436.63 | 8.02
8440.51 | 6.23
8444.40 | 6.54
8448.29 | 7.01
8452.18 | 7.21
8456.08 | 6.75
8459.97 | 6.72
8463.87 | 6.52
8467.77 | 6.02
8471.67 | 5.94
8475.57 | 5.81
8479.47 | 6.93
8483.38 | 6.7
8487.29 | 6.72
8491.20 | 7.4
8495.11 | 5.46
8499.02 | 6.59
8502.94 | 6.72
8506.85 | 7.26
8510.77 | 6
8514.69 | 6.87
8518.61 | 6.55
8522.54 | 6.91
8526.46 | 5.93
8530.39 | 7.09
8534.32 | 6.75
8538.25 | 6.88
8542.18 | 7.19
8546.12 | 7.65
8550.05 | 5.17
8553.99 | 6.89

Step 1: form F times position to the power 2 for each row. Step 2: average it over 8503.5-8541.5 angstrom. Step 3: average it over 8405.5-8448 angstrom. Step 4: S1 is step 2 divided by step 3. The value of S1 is 1.04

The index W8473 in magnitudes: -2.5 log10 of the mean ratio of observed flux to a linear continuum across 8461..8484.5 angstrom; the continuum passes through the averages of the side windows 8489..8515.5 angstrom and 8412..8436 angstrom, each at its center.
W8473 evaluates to 0.05 mag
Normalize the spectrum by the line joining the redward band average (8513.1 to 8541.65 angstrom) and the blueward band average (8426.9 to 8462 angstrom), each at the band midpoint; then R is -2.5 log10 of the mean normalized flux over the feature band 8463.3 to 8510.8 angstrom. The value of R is 0.040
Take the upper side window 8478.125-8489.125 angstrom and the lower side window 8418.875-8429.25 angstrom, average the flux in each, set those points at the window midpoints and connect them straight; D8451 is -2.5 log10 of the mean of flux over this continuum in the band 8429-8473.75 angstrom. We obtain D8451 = 0.08 mag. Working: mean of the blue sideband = 7.25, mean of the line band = 6.55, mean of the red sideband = 6.77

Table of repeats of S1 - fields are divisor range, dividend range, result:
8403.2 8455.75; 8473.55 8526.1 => 1.00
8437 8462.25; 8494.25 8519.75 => 0.97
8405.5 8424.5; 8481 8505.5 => 1.04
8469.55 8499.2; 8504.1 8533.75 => 1.04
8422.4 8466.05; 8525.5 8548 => 1.05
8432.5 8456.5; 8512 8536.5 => 1.00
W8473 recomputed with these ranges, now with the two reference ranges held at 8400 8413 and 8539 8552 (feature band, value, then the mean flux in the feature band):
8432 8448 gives 0.045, 6.6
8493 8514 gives 0.053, 6.44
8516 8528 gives 0.038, 6.5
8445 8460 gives -0.010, 6.91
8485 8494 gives -0.017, 6.9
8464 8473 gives 0.124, 6.09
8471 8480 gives 0.109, 6.16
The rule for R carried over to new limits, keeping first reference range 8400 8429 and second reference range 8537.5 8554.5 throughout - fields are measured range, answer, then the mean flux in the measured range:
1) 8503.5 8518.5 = 0.01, 6.69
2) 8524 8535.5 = 0.03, 6.59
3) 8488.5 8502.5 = 0.04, 6.52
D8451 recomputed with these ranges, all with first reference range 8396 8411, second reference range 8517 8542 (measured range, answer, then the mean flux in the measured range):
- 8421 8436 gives 0.06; 6.77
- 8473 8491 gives 0.05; 6.6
